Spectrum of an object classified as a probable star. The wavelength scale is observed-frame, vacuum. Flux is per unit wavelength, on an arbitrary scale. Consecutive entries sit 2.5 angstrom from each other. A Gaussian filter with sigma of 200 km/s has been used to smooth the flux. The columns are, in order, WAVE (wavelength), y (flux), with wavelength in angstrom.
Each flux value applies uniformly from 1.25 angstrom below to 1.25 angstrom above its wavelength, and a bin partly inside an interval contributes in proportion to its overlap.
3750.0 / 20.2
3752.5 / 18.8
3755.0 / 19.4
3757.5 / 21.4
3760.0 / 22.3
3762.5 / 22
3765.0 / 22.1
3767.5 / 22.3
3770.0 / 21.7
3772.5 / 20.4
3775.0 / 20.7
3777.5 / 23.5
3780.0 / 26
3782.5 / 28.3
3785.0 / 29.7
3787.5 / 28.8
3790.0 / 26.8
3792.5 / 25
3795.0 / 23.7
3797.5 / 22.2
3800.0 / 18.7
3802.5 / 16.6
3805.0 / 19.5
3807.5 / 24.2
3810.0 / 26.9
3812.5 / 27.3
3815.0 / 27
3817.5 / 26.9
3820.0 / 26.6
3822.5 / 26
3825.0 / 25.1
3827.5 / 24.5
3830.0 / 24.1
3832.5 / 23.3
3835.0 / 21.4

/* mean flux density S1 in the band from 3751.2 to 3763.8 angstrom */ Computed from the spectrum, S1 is 20.8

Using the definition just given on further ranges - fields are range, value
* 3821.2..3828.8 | 25.2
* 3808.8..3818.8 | 27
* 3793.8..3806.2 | 20.1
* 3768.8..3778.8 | 21.6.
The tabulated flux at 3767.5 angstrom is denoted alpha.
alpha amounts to 22.3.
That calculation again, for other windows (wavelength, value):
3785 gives 29.7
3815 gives 27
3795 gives 23.7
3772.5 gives 20.4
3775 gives 20.7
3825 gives 25.1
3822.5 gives 26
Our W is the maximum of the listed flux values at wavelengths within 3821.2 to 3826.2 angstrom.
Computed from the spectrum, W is 26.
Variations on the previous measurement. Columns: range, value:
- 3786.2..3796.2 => 28.8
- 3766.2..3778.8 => 23.5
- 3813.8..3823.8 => 27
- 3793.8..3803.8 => 23.7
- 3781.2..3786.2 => 29.7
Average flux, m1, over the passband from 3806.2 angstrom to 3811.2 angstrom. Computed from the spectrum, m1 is 25.5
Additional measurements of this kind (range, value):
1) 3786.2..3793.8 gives 26.9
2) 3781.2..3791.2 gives 28.4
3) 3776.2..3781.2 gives 24.7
